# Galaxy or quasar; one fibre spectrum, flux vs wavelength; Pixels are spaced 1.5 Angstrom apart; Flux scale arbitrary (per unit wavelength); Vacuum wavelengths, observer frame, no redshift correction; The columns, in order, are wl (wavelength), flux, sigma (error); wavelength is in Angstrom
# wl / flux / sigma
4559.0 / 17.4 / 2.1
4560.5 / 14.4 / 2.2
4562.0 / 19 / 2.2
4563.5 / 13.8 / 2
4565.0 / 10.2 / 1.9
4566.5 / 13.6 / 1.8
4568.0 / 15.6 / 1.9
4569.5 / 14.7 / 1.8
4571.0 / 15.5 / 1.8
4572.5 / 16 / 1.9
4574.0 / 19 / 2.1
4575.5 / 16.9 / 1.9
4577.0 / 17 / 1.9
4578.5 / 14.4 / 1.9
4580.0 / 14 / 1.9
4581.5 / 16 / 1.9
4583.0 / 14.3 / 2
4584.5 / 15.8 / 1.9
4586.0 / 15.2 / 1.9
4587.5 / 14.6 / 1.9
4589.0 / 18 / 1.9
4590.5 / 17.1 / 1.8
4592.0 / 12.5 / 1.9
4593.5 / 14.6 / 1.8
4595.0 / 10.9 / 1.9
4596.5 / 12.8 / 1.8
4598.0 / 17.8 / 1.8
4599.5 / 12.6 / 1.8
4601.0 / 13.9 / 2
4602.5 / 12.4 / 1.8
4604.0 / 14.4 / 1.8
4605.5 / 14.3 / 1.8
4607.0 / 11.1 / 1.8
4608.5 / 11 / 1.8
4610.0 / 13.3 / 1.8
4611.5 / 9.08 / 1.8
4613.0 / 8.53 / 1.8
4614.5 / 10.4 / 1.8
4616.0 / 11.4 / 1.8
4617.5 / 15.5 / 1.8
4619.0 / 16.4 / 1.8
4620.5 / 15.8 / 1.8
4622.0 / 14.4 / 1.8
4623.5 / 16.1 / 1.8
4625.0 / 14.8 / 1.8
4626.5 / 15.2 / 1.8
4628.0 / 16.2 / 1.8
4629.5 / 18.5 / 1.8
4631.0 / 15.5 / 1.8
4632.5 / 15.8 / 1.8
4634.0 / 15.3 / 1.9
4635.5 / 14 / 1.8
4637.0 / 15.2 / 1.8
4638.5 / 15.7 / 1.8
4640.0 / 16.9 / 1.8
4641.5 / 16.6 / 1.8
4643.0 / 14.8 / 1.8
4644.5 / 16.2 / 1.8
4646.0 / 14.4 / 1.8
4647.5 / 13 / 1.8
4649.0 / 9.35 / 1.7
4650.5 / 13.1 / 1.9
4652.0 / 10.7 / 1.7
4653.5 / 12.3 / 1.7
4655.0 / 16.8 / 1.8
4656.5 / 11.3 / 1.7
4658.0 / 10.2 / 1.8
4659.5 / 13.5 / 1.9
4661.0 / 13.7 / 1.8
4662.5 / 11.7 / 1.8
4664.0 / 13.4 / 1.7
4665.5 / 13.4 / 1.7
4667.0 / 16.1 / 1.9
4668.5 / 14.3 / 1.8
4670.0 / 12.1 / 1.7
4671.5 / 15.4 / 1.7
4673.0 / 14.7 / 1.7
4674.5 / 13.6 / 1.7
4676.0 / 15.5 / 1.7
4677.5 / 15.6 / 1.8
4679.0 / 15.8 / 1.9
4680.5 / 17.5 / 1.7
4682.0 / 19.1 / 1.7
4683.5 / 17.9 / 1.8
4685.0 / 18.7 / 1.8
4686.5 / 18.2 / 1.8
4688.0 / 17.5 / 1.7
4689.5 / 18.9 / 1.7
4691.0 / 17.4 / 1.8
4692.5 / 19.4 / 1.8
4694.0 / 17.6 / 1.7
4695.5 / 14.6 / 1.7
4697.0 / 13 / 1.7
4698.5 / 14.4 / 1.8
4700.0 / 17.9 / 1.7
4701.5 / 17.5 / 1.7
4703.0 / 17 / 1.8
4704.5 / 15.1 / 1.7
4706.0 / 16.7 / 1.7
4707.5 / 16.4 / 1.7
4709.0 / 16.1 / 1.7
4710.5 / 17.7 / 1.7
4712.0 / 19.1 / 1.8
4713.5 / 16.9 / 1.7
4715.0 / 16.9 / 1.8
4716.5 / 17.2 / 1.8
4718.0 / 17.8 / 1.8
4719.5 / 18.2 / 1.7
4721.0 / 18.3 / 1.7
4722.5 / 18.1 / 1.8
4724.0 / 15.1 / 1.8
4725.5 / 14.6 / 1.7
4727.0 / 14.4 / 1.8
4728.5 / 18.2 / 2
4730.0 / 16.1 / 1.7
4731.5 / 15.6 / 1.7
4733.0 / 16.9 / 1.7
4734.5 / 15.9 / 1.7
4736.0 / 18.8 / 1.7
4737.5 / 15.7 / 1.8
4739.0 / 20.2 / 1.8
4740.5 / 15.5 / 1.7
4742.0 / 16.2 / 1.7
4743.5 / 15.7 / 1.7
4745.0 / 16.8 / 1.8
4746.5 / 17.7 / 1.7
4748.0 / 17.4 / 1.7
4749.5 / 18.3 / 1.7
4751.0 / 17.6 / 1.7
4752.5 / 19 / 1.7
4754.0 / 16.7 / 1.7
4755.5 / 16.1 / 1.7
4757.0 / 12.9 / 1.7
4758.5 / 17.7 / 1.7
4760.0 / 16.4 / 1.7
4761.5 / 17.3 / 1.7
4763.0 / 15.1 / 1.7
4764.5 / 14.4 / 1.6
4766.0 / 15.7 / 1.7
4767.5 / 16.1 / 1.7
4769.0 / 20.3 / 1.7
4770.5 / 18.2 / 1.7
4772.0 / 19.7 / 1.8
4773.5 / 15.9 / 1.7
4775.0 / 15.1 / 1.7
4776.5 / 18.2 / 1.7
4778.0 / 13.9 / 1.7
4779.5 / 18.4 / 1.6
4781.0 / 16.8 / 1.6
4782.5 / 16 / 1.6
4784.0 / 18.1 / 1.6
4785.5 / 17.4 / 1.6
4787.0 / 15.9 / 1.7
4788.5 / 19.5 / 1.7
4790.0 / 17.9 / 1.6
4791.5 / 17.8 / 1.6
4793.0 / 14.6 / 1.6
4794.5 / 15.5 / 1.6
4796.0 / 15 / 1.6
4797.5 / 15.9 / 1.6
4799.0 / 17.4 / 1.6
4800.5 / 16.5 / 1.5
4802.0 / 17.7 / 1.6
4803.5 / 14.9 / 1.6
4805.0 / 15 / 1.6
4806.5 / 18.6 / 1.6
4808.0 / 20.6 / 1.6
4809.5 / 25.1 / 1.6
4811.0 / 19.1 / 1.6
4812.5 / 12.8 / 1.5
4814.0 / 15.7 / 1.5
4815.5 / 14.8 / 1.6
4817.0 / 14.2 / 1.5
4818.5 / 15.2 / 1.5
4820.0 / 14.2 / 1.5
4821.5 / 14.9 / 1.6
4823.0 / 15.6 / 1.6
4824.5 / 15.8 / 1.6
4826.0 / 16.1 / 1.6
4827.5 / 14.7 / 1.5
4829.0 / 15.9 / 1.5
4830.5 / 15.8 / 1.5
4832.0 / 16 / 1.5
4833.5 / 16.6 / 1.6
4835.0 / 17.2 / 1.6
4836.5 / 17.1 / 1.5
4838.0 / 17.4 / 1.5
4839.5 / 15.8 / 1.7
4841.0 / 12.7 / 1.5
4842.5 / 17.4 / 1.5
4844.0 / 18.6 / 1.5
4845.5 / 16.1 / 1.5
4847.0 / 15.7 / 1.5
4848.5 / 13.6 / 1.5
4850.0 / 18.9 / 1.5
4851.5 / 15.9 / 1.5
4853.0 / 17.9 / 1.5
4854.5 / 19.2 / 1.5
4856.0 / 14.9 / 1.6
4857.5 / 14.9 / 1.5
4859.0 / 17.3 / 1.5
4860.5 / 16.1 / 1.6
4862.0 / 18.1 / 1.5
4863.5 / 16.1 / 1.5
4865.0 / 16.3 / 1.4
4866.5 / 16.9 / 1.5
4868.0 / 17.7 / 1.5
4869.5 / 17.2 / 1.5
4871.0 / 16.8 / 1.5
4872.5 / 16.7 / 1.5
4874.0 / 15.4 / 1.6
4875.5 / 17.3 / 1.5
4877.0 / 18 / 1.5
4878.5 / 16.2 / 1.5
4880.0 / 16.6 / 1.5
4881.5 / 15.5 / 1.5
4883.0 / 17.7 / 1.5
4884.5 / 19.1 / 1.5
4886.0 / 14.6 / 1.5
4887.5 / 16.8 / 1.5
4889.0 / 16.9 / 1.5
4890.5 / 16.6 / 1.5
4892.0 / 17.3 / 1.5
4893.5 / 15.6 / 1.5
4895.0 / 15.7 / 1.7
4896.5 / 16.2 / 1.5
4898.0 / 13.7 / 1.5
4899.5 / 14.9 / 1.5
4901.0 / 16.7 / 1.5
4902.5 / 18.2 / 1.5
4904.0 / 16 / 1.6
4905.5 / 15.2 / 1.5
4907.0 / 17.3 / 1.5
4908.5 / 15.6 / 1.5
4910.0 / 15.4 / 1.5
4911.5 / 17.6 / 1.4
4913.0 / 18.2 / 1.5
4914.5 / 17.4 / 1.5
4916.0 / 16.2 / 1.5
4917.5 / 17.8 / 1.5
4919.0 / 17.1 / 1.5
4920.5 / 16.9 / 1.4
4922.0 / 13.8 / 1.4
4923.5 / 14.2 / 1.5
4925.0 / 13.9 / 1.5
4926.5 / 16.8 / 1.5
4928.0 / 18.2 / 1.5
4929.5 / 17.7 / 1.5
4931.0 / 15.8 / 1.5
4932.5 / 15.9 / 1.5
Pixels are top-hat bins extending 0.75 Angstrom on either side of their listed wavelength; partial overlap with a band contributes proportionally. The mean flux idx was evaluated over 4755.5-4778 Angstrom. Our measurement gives 16.5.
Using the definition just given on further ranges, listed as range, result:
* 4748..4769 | 16.6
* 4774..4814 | 17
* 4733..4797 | 16.8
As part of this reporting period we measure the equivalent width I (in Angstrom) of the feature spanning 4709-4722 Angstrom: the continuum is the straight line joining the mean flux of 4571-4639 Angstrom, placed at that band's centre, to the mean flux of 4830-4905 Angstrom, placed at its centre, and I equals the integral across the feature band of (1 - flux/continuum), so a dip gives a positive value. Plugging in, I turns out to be -1.9 Angstrom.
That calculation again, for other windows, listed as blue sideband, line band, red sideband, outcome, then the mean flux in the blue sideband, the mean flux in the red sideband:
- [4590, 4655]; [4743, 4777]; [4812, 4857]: -3.7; 14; 15.9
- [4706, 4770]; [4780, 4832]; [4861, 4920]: 0.8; 16.8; 16.6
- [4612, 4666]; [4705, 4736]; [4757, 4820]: -2.6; 14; 16.8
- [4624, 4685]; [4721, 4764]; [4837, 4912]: -3.5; 14.7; 16.5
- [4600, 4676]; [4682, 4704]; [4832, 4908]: -4.1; 13.8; 16.5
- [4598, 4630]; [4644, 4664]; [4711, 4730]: 2.9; 13.6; 17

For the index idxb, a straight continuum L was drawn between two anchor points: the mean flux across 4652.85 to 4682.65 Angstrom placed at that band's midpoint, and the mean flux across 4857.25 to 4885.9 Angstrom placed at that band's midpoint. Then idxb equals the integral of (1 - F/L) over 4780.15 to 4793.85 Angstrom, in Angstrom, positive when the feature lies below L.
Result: -1.2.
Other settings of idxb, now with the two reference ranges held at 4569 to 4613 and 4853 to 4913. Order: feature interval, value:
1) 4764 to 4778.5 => -1.04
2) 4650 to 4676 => 2.66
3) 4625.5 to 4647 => -1.46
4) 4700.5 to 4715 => -1.64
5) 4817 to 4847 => 0.51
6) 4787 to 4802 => -0.76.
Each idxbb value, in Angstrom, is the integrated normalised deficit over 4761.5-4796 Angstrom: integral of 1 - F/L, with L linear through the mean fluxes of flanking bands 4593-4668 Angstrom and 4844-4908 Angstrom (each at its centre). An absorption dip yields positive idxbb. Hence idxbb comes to -3.0 Angstrom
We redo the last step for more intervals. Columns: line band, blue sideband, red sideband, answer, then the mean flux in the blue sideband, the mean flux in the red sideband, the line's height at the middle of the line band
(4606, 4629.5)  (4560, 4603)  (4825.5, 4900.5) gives 2.60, 14.9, 16.4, 15.1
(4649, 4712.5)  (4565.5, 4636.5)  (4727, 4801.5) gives 0.96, 14.5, 16.8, 15.6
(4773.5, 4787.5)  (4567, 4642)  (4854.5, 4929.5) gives -0.75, 14.7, 16.5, 15.8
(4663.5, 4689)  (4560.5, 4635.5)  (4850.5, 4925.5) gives -1.39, 14.5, 16.5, 15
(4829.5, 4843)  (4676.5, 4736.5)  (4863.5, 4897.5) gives 0.43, 16.9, 16.7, 16.7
